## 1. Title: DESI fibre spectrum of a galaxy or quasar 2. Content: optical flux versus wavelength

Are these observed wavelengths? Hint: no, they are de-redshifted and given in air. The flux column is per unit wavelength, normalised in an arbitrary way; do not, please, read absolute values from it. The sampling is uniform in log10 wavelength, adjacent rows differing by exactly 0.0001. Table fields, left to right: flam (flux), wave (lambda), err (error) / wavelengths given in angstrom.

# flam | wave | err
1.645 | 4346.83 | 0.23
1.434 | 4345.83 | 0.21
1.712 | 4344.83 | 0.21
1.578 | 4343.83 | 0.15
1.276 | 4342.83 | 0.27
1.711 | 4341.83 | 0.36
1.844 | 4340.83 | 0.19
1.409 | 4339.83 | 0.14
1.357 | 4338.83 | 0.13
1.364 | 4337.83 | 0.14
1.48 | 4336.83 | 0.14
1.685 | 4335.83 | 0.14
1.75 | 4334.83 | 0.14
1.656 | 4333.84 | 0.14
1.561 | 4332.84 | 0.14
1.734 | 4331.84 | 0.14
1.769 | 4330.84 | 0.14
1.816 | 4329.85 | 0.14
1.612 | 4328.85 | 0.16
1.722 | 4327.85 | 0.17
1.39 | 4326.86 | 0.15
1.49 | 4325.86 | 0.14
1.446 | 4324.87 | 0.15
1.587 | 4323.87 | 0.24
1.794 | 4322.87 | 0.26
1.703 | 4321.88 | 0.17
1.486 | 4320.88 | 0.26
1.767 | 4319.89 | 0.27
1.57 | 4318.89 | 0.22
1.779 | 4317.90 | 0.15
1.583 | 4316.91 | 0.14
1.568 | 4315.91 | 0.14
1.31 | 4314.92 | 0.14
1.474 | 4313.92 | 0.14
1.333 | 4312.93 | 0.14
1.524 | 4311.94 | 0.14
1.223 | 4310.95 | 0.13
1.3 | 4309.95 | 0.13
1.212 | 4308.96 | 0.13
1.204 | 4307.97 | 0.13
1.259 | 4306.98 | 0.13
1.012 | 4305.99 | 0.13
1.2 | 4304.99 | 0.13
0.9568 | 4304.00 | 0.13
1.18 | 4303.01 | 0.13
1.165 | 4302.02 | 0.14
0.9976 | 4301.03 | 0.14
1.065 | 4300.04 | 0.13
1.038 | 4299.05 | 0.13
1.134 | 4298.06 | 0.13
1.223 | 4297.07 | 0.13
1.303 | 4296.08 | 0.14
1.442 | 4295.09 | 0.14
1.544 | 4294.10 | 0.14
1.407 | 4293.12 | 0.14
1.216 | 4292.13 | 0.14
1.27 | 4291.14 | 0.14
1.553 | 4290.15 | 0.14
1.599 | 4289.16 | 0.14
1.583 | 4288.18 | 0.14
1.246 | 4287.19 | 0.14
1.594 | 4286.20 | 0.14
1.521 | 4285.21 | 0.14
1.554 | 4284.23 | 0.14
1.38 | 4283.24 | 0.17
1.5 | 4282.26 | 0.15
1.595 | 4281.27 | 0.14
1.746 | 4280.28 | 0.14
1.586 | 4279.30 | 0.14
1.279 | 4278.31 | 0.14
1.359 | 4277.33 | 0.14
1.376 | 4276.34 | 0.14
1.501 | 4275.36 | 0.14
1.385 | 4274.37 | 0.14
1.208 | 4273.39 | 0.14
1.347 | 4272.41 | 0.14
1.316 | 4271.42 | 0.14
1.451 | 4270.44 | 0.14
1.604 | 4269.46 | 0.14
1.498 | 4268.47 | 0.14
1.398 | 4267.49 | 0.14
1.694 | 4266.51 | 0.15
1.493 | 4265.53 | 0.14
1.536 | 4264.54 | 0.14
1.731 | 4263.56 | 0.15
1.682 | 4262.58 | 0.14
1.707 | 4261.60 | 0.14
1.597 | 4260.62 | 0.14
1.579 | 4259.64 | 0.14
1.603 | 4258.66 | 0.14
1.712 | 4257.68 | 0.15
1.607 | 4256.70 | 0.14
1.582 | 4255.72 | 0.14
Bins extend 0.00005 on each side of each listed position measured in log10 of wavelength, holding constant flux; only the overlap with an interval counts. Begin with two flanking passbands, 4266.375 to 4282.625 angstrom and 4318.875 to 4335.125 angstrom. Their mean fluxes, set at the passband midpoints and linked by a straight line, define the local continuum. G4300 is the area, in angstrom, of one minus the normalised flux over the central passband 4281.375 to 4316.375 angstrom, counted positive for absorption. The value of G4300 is 5.0 angstrom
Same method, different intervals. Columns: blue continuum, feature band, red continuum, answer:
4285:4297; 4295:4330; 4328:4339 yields 3.5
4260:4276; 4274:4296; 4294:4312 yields -1.8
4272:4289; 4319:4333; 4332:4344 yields -0.9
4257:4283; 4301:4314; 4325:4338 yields 3.0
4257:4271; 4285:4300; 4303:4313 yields -0.2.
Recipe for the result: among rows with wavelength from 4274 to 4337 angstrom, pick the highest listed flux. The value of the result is 1.816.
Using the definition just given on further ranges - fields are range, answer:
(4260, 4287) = 1.746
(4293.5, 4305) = 1.544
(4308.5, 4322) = 1.779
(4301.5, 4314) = 1.524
